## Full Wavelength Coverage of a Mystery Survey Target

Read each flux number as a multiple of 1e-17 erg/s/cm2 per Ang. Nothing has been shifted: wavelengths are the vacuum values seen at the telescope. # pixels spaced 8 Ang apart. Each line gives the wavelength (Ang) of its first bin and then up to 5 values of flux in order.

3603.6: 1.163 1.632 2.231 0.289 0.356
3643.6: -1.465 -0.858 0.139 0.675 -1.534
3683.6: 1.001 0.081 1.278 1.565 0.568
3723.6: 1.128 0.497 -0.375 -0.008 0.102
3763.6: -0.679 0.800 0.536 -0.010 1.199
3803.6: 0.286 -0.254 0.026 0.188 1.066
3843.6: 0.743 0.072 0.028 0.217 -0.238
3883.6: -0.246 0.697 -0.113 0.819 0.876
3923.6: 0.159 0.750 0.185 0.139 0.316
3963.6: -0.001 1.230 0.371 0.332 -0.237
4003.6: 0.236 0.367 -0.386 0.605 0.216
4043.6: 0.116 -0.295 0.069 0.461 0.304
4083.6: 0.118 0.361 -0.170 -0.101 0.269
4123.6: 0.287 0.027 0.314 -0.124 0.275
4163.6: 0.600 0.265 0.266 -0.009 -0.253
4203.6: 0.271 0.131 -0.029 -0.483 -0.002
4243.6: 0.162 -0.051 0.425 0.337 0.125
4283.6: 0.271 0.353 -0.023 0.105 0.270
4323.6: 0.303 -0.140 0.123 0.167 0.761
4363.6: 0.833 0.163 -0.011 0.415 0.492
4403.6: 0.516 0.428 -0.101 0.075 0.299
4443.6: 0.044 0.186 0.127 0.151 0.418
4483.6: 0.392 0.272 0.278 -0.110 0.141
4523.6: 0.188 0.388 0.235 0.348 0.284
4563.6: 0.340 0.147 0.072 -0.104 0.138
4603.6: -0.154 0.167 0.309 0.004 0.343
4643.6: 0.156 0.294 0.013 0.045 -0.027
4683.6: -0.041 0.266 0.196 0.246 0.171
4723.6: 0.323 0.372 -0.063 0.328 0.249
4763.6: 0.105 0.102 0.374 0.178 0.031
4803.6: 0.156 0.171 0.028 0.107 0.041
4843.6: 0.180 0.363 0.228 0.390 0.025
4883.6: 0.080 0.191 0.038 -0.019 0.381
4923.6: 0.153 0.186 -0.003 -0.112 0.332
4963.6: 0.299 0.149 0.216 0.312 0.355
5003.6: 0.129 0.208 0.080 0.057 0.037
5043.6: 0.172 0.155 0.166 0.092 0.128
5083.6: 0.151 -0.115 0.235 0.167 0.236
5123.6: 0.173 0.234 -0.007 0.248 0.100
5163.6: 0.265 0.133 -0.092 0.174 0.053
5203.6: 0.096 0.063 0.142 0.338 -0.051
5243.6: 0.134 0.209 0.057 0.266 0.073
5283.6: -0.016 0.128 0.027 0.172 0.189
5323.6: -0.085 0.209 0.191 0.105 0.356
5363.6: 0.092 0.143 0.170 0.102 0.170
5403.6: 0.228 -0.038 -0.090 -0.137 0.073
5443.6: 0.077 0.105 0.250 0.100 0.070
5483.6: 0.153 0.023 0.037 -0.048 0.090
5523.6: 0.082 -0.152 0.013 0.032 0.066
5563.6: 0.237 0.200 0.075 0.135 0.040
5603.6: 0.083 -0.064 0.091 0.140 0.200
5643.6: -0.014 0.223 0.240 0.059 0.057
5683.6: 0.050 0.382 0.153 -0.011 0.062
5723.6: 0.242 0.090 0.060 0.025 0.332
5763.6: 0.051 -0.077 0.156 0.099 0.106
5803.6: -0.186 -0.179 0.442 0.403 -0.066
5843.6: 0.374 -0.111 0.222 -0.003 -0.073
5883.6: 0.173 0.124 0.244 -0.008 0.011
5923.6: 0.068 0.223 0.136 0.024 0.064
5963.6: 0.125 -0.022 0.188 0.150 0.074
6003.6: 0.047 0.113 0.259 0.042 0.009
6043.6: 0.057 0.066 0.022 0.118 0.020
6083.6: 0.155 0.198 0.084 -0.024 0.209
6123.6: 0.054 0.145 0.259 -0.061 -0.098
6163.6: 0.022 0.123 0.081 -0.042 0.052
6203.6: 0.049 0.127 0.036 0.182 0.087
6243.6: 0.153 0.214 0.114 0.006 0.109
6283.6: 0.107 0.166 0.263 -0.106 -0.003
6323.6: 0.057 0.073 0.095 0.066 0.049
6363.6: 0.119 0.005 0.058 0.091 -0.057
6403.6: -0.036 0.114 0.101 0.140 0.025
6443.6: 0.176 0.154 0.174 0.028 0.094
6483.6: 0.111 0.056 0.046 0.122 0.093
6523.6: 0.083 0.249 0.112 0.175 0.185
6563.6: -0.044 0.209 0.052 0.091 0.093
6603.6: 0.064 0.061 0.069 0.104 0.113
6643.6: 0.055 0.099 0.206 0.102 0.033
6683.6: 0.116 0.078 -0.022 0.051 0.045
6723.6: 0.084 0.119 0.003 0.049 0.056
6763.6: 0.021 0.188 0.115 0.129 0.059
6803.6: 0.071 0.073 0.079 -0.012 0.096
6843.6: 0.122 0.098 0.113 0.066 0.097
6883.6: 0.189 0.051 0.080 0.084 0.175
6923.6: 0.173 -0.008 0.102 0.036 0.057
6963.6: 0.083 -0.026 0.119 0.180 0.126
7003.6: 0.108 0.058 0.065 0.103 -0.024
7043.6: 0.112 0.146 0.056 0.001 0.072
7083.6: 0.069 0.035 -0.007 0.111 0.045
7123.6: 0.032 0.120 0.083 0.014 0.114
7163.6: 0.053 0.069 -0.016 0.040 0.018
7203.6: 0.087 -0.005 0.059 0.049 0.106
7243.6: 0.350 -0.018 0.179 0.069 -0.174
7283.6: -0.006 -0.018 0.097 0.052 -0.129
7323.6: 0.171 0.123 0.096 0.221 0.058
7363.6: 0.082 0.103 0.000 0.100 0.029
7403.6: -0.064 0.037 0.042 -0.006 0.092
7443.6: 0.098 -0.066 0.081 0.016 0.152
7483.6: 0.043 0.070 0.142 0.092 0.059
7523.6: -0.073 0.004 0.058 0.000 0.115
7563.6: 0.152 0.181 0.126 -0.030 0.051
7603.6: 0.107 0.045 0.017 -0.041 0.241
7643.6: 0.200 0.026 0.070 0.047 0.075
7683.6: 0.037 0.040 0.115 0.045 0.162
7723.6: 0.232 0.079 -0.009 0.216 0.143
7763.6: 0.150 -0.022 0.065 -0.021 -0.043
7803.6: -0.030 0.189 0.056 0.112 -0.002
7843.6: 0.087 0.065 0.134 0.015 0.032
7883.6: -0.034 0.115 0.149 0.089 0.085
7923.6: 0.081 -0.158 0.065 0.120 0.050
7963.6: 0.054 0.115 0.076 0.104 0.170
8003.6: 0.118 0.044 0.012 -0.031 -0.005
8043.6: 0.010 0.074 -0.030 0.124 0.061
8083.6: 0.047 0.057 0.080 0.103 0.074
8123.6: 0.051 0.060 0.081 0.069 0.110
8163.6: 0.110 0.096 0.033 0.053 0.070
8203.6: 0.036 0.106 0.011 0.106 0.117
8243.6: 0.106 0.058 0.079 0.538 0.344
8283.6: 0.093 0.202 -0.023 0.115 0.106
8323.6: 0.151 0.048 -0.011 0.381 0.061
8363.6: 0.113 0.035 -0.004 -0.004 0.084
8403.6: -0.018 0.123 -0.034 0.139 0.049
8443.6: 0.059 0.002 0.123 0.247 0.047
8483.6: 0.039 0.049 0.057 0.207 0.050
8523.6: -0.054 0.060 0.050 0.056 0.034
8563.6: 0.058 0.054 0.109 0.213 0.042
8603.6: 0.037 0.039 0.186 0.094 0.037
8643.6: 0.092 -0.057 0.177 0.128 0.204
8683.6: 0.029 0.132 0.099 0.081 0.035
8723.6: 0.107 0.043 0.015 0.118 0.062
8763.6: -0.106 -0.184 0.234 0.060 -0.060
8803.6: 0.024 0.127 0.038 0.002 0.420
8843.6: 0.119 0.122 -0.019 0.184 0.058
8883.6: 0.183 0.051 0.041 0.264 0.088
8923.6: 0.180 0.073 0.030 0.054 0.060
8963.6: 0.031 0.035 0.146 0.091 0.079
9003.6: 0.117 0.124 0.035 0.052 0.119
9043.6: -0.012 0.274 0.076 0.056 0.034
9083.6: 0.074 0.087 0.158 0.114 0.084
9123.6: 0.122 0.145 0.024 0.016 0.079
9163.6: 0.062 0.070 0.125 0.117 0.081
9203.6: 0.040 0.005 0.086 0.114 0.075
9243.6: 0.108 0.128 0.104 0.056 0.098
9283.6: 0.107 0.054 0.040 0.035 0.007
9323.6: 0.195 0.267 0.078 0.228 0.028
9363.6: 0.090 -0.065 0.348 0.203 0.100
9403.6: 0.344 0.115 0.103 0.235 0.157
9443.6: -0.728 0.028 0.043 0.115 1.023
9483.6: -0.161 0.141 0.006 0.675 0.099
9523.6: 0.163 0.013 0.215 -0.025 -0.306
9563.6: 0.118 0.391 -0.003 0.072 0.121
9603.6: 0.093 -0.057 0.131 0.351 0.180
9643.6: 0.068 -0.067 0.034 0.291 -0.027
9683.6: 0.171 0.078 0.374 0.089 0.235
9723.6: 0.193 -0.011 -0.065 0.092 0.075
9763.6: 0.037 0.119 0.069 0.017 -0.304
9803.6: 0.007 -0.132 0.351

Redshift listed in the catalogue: 1.218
